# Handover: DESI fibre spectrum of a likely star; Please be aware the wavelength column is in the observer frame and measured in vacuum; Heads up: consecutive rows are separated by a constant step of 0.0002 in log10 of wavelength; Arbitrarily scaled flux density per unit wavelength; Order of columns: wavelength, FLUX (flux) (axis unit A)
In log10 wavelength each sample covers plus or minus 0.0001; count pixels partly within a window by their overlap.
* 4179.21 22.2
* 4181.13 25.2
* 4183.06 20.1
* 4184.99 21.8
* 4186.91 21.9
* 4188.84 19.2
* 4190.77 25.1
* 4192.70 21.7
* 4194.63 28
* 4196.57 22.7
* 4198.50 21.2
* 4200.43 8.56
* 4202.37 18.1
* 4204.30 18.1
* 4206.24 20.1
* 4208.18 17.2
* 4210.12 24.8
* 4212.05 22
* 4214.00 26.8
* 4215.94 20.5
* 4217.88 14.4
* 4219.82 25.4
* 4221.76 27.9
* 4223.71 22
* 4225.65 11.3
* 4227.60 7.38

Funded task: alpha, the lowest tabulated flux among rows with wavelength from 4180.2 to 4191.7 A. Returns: 19.2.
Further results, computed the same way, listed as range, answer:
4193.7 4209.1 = 8.56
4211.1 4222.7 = 14.4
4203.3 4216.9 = 17.2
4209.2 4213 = 22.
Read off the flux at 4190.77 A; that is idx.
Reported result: 25.1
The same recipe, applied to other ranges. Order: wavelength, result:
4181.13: 25.2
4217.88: 14.4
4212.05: 22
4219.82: 25.4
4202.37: 18.1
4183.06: 20.1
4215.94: 20.5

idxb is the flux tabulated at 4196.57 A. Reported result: 22.7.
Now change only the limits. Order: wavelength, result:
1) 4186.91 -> 21.9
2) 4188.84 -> 19.2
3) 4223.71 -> 22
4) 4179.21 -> 22.2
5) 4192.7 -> 21.7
